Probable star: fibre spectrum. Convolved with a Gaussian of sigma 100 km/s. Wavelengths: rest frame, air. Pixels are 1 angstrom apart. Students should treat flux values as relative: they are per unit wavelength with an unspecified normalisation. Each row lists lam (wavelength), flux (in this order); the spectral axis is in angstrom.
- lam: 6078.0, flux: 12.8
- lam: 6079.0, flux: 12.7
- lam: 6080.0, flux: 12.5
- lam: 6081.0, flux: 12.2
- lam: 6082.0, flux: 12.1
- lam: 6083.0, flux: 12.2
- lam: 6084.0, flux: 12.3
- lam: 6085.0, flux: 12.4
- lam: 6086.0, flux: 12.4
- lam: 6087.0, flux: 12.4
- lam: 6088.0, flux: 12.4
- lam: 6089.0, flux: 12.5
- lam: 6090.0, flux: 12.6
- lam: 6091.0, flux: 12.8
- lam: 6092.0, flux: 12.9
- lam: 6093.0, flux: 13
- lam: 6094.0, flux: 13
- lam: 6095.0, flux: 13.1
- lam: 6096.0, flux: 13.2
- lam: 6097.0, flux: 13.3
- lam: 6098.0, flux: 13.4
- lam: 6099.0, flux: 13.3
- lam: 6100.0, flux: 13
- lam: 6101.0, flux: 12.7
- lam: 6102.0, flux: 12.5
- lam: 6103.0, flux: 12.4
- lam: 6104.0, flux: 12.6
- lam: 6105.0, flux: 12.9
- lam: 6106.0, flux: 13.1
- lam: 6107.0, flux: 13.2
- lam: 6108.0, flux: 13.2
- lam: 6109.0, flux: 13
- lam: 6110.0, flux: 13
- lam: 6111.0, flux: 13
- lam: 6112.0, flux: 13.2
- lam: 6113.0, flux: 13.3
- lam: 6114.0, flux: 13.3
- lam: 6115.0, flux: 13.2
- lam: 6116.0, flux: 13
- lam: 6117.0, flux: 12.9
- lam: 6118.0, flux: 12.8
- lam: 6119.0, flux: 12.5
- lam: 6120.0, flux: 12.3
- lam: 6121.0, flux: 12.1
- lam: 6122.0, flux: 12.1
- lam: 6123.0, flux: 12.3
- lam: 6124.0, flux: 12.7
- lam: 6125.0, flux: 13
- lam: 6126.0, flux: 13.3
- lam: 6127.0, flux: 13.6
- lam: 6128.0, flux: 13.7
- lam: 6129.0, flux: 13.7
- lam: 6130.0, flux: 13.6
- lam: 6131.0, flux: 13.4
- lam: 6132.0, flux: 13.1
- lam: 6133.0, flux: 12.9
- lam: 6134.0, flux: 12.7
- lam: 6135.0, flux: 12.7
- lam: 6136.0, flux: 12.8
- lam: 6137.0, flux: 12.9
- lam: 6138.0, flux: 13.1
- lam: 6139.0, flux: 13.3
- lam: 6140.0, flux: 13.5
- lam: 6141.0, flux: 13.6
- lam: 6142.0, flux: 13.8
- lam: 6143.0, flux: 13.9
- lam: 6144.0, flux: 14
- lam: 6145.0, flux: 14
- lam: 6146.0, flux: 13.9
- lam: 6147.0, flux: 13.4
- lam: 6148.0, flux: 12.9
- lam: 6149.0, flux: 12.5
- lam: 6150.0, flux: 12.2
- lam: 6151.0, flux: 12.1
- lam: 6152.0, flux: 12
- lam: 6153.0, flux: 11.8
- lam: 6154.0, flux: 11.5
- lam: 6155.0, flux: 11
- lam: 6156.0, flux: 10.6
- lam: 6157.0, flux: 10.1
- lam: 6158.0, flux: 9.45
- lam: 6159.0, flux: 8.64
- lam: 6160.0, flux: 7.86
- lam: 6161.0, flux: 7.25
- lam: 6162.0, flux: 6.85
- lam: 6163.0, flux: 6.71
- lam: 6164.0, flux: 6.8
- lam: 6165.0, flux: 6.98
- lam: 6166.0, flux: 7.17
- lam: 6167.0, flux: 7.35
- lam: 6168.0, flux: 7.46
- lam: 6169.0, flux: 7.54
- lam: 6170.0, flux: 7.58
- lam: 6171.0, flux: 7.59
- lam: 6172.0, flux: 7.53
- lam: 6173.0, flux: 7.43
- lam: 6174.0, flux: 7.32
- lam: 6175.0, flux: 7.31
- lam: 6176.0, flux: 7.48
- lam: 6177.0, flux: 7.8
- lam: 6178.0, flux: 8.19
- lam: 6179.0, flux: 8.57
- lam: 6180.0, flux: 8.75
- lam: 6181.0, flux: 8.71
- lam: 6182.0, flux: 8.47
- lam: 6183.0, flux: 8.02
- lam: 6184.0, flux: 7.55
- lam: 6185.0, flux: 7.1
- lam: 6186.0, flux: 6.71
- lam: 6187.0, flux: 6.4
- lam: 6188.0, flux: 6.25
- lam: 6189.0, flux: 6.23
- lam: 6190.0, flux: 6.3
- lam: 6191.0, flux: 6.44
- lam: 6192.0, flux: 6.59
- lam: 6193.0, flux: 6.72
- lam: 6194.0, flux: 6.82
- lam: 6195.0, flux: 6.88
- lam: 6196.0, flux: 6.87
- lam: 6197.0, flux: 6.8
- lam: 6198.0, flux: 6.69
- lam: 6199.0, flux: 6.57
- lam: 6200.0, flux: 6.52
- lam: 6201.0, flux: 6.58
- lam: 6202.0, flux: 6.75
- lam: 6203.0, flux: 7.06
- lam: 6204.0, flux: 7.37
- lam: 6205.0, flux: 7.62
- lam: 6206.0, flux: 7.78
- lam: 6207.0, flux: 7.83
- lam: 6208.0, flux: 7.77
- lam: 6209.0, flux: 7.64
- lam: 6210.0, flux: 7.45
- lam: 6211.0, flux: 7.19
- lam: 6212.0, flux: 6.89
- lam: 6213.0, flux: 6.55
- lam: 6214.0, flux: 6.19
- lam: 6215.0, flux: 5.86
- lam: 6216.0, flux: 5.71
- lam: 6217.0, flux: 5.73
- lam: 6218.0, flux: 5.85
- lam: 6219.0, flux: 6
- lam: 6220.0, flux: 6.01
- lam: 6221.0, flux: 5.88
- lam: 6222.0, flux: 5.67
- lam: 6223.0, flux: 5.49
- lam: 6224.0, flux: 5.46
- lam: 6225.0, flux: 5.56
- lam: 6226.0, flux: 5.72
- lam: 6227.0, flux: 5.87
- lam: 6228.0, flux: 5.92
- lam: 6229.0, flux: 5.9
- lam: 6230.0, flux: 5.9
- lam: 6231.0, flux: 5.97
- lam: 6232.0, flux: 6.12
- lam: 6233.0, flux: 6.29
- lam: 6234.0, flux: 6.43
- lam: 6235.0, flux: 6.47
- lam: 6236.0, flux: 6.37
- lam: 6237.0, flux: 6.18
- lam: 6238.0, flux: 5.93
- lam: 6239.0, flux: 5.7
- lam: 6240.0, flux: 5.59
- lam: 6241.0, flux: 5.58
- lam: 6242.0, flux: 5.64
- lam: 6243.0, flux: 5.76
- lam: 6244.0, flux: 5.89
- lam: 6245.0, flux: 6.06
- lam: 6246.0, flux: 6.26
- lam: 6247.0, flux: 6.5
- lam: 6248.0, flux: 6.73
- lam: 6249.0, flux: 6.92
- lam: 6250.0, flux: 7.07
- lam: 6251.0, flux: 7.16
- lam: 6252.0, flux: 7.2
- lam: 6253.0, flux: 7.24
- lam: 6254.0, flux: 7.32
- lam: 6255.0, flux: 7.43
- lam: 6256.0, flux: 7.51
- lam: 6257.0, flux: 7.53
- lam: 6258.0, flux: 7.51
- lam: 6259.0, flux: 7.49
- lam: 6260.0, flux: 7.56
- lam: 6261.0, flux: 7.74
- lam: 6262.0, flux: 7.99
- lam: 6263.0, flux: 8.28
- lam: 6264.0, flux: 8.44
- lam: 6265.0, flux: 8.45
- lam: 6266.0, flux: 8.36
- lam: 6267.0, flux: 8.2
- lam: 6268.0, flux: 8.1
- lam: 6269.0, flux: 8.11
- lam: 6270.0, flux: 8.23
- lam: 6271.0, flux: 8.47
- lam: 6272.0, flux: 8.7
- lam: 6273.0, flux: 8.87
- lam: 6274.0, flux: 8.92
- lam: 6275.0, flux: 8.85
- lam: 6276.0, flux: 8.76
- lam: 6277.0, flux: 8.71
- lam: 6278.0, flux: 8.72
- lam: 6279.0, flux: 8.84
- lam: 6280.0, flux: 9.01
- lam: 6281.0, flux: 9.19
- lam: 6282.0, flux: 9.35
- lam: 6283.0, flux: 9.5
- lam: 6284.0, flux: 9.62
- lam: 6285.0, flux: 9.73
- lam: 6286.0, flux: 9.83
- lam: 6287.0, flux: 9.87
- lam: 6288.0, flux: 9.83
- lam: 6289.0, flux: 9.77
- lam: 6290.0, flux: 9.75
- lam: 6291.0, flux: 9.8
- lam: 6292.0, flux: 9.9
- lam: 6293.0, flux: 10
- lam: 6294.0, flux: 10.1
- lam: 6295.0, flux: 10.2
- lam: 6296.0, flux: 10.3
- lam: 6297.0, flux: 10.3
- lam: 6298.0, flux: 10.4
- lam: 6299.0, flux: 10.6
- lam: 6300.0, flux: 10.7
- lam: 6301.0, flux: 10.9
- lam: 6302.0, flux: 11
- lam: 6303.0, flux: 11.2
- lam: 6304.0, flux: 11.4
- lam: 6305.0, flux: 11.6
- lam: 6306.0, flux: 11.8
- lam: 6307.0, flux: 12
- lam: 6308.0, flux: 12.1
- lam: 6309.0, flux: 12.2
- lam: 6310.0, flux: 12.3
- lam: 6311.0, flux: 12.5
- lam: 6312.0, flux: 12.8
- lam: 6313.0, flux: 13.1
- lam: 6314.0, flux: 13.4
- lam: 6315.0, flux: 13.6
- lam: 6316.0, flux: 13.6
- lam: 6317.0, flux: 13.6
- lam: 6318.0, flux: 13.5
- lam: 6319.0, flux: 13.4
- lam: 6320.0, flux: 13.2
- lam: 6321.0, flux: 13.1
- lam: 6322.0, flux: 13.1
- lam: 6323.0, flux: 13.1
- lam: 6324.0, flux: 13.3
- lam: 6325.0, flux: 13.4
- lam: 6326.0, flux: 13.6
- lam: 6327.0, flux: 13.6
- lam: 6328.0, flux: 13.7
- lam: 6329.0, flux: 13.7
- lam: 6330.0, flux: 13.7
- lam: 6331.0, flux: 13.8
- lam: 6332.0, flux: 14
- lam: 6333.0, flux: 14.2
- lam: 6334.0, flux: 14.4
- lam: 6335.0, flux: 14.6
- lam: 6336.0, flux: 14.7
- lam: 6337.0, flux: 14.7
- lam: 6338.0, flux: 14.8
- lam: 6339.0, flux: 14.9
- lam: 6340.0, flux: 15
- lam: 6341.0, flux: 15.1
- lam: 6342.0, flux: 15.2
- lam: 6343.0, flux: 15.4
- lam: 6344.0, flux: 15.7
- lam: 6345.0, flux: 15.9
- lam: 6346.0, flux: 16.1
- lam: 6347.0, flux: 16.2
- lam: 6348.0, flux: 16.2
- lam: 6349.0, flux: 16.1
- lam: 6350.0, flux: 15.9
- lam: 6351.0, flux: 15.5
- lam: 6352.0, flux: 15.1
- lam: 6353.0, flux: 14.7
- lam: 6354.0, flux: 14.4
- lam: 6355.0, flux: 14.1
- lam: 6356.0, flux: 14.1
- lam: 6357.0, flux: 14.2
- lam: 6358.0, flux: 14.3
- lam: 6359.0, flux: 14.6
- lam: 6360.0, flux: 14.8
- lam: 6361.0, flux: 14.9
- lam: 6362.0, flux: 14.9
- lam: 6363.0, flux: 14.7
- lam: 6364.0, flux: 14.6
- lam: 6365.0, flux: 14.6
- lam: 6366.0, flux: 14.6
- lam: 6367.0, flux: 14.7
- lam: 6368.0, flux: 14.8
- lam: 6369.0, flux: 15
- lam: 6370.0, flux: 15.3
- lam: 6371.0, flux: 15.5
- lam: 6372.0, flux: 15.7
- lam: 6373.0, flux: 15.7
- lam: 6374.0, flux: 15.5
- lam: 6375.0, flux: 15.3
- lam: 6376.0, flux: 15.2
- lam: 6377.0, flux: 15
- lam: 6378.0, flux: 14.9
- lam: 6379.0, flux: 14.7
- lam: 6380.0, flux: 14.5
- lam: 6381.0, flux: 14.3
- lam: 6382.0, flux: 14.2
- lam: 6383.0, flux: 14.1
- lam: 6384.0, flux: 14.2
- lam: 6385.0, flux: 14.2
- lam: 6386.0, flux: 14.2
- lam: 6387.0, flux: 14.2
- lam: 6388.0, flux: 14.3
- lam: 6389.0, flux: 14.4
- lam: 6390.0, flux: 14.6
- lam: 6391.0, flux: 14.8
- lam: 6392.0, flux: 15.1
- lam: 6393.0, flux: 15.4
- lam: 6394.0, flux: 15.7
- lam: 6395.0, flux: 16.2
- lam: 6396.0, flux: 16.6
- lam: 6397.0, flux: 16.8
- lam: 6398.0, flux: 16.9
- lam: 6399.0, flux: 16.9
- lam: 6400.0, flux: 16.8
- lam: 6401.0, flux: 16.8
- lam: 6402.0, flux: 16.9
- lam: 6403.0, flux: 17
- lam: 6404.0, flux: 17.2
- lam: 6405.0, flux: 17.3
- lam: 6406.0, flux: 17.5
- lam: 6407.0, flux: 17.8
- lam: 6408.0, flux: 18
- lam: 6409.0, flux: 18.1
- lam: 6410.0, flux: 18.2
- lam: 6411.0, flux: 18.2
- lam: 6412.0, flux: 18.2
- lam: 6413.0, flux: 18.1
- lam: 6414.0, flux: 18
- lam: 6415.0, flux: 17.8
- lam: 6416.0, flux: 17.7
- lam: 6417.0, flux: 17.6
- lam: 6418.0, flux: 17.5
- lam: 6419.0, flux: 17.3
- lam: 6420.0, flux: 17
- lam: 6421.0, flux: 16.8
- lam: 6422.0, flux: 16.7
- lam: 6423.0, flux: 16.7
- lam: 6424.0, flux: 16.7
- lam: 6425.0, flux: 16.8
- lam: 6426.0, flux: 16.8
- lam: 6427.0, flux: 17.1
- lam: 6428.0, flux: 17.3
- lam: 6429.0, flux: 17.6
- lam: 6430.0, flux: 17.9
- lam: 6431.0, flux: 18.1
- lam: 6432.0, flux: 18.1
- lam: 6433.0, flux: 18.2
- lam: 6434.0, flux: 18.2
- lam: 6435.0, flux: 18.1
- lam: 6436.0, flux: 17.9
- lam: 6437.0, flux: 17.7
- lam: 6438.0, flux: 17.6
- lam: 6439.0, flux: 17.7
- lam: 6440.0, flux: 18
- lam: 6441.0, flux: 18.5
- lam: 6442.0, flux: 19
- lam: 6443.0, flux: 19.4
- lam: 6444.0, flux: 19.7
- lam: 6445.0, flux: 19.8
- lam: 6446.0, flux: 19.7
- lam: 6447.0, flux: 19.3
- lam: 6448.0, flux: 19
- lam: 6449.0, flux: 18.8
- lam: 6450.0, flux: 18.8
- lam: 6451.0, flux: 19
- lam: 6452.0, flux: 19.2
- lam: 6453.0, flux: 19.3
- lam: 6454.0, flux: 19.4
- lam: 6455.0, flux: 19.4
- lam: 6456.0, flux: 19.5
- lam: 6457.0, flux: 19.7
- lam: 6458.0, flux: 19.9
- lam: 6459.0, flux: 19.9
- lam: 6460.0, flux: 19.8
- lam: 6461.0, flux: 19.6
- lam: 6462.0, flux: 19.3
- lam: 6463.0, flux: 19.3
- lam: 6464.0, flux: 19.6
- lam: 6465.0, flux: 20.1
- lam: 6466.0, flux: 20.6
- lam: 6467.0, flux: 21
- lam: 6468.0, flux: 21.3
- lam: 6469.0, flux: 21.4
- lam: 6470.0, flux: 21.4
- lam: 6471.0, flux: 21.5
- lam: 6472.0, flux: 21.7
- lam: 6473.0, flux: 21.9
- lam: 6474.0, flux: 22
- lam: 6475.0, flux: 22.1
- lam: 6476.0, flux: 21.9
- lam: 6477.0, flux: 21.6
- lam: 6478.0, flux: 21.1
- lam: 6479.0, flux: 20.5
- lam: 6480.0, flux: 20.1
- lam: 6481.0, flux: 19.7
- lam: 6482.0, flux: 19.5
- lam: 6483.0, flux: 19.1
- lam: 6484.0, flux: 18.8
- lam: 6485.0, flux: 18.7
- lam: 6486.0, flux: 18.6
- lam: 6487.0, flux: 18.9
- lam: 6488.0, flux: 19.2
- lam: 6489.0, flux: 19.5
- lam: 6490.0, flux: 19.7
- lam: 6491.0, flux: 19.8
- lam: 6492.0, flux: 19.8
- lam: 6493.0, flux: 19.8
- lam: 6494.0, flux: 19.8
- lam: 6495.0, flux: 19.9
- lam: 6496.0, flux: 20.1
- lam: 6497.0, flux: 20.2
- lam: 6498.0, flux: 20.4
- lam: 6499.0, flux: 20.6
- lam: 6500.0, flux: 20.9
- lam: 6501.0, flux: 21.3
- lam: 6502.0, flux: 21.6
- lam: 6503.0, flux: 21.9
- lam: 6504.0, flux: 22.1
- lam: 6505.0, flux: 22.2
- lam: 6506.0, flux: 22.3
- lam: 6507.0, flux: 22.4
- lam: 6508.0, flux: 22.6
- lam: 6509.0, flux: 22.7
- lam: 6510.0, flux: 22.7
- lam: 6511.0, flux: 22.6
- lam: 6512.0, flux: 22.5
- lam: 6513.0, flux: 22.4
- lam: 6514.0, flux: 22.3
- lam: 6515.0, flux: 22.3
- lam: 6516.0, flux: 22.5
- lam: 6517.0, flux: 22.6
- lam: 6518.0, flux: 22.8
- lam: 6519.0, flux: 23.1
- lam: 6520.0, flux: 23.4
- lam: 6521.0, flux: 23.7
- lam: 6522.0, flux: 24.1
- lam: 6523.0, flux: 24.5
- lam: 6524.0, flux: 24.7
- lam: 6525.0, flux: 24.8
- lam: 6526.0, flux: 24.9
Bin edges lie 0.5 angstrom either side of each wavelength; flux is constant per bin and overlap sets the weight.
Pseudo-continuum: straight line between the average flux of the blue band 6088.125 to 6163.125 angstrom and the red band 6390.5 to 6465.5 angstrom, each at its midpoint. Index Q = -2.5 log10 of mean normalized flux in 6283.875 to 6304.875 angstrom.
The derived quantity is 0.45 mag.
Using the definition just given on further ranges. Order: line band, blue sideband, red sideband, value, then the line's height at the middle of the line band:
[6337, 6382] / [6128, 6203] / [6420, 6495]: 0.06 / 16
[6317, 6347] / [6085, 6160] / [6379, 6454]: 0.12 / 15.9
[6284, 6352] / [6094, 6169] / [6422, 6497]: 0.25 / 16.2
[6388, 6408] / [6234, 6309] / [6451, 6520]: -0.04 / 15.8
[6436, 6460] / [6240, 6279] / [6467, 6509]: -0.04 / 18.4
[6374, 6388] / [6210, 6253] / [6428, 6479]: 0.05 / 15.2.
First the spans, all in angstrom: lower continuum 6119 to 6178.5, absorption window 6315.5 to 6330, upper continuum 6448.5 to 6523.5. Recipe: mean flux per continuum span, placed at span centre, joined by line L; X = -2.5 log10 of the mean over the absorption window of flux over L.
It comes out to 0.19 mag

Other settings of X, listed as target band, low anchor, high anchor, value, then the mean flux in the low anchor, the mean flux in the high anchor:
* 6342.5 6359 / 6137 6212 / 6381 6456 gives -0.02 mag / 8.78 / 17.3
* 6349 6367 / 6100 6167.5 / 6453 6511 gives 0.19 mag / 12.1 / 20.5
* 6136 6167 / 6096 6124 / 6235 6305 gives 0.06 mag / 12.9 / 8.4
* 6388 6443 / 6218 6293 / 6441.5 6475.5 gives 0.01 mag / 7.47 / 20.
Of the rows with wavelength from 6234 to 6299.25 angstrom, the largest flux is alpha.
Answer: 10.6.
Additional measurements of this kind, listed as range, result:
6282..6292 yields 9.9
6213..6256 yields 7.51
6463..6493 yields 22.1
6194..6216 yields 7.83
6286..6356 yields 16.2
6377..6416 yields 18.2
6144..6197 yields 14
